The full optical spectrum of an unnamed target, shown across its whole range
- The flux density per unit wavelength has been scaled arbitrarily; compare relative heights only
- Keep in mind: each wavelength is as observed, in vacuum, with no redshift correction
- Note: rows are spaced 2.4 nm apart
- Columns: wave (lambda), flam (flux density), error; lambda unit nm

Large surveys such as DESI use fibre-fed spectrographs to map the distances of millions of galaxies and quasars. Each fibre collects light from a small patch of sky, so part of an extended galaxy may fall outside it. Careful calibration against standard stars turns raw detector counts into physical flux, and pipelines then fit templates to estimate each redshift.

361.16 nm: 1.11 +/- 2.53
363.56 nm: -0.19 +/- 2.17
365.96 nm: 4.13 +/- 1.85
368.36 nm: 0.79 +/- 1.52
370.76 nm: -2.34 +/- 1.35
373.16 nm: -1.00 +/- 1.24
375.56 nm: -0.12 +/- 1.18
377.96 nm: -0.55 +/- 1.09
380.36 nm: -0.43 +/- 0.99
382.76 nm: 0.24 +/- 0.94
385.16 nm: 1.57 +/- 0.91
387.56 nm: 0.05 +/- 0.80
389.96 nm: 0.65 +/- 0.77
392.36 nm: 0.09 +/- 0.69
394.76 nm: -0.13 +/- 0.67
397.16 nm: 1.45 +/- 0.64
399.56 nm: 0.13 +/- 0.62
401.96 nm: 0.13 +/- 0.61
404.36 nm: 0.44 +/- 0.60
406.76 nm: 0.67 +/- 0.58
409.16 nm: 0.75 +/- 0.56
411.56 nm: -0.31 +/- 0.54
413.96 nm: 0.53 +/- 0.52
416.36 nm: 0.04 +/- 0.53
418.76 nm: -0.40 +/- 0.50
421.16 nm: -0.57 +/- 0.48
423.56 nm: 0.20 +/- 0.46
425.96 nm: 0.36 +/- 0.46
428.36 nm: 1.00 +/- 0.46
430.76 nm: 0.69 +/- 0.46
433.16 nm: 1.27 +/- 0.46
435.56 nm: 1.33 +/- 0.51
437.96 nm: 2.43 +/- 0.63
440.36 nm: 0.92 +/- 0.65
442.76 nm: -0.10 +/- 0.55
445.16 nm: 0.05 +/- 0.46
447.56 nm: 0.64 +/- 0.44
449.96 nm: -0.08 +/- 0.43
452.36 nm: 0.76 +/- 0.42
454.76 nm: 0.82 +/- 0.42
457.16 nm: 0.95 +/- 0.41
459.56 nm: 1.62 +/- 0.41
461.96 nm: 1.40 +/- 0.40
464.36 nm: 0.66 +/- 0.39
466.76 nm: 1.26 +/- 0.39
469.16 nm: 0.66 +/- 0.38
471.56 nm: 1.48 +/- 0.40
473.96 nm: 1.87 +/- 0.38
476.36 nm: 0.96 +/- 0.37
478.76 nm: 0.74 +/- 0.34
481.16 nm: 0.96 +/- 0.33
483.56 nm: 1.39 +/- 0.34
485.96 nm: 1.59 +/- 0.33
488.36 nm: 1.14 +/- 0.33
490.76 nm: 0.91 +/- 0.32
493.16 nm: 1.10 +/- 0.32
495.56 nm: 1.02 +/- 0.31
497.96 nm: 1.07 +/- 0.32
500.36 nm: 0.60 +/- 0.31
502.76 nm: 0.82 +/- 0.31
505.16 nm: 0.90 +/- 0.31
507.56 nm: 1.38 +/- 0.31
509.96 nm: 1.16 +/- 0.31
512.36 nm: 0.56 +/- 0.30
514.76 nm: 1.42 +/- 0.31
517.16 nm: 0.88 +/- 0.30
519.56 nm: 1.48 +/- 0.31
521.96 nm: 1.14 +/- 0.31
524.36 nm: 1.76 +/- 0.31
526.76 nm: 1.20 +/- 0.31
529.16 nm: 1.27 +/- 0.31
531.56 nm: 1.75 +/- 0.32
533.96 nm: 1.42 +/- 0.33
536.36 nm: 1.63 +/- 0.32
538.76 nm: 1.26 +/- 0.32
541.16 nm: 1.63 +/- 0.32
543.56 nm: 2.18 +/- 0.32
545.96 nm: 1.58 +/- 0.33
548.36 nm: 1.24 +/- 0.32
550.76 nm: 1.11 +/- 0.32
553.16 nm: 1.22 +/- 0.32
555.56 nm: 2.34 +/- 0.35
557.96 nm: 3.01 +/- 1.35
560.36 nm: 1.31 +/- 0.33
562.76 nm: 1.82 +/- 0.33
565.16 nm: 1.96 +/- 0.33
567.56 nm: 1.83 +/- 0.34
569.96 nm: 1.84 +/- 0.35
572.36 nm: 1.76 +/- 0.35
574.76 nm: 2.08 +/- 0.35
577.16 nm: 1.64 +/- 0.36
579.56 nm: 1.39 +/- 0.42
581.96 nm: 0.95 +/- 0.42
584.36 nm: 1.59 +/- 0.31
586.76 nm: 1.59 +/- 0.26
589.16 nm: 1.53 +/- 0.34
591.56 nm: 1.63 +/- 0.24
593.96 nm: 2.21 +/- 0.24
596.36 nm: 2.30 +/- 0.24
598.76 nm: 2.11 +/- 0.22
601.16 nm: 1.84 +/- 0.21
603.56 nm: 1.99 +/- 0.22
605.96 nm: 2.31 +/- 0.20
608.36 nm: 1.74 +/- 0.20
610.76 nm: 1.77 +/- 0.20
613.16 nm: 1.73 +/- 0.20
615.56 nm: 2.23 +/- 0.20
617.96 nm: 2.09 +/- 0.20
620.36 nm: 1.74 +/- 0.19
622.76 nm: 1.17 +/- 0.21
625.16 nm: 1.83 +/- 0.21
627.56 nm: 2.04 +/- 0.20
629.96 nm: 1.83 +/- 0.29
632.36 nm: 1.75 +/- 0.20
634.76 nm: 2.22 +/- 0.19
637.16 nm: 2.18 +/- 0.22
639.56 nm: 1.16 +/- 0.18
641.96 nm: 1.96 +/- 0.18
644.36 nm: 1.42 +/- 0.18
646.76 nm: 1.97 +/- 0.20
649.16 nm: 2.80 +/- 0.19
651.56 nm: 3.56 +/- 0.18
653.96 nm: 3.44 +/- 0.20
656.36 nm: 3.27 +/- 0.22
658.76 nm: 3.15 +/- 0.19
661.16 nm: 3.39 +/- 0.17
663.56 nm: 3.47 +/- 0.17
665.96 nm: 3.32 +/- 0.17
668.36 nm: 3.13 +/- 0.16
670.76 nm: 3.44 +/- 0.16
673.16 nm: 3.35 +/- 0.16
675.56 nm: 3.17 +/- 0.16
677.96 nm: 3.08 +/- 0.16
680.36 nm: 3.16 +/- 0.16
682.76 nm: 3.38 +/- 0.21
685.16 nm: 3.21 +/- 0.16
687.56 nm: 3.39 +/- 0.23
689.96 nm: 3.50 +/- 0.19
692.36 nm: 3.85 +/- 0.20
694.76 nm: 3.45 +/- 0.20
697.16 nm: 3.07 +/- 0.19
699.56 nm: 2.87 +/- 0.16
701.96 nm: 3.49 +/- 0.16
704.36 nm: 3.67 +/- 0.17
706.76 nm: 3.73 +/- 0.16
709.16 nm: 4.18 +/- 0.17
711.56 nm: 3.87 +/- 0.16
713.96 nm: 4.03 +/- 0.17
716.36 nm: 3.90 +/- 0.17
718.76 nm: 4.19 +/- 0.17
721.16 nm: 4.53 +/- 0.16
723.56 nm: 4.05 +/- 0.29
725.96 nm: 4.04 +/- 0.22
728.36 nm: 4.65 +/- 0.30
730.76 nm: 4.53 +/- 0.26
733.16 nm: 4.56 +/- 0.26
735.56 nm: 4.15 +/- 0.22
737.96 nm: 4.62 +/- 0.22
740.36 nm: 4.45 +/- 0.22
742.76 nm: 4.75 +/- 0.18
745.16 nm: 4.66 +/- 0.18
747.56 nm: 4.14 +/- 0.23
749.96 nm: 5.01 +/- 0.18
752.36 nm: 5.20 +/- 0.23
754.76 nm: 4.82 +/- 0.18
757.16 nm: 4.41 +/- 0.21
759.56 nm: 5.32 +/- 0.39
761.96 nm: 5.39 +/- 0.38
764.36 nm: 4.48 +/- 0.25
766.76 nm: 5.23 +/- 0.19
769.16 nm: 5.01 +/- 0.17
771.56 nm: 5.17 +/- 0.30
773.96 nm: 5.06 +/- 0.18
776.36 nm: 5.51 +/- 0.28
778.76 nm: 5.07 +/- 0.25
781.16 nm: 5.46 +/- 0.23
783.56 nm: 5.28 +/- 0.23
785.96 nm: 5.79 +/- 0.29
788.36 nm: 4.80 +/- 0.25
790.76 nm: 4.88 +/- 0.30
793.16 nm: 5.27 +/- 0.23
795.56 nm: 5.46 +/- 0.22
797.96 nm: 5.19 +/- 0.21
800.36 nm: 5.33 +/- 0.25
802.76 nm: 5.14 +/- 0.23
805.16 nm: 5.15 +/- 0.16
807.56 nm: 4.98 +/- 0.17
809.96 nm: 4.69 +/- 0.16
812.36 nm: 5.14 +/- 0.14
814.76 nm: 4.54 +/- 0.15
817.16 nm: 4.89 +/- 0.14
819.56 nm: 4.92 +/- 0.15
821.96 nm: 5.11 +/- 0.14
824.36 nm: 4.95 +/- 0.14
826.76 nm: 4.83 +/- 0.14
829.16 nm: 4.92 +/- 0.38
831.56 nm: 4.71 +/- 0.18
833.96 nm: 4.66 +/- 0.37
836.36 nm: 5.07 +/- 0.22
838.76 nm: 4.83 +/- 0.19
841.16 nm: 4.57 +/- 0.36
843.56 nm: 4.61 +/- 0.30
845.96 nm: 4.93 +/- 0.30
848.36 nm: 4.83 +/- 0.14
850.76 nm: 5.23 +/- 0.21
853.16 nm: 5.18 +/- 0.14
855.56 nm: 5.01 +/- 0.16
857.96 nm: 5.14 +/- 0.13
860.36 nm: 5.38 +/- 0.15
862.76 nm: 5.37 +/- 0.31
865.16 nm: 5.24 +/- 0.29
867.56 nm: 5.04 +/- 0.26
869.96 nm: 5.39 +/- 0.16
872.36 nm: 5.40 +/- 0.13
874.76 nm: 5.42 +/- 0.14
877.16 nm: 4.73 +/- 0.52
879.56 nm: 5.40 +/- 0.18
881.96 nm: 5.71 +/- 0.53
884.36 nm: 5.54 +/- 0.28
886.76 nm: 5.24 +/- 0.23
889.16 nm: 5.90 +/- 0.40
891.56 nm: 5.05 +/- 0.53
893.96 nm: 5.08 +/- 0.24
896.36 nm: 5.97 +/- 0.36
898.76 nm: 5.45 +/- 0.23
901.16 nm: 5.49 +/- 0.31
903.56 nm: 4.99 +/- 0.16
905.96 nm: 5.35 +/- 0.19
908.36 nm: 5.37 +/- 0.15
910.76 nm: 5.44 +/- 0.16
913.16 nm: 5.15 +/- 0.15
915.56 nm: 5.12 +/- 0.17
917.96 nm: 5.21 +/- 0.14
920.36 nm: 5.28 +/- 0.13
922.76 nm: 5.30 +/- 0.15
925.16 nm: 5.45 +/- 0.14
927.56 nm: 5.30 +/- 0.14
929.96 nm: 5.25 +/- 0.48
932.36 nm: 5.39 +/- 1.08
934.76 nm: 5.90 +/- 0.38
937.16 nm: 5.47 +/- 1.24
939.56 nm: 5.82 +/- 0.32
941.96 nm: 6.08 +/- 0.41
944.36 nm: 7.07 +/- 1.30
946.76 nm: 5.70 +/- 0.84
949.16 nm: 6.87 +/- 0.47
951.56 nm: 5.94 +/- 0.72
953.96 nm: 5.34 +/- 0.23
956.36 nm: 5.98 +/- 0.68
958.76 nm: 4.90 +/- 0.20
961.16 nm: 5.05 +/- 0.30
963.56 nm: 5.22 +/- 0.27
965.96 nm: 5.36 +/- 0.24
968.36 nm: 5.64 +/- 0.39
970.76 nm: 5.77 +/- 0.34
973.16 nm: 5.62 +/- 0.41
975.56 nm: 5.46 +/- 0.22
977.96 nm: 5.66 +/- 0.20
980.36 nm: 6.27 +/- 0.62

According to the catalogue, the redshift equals 0.63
